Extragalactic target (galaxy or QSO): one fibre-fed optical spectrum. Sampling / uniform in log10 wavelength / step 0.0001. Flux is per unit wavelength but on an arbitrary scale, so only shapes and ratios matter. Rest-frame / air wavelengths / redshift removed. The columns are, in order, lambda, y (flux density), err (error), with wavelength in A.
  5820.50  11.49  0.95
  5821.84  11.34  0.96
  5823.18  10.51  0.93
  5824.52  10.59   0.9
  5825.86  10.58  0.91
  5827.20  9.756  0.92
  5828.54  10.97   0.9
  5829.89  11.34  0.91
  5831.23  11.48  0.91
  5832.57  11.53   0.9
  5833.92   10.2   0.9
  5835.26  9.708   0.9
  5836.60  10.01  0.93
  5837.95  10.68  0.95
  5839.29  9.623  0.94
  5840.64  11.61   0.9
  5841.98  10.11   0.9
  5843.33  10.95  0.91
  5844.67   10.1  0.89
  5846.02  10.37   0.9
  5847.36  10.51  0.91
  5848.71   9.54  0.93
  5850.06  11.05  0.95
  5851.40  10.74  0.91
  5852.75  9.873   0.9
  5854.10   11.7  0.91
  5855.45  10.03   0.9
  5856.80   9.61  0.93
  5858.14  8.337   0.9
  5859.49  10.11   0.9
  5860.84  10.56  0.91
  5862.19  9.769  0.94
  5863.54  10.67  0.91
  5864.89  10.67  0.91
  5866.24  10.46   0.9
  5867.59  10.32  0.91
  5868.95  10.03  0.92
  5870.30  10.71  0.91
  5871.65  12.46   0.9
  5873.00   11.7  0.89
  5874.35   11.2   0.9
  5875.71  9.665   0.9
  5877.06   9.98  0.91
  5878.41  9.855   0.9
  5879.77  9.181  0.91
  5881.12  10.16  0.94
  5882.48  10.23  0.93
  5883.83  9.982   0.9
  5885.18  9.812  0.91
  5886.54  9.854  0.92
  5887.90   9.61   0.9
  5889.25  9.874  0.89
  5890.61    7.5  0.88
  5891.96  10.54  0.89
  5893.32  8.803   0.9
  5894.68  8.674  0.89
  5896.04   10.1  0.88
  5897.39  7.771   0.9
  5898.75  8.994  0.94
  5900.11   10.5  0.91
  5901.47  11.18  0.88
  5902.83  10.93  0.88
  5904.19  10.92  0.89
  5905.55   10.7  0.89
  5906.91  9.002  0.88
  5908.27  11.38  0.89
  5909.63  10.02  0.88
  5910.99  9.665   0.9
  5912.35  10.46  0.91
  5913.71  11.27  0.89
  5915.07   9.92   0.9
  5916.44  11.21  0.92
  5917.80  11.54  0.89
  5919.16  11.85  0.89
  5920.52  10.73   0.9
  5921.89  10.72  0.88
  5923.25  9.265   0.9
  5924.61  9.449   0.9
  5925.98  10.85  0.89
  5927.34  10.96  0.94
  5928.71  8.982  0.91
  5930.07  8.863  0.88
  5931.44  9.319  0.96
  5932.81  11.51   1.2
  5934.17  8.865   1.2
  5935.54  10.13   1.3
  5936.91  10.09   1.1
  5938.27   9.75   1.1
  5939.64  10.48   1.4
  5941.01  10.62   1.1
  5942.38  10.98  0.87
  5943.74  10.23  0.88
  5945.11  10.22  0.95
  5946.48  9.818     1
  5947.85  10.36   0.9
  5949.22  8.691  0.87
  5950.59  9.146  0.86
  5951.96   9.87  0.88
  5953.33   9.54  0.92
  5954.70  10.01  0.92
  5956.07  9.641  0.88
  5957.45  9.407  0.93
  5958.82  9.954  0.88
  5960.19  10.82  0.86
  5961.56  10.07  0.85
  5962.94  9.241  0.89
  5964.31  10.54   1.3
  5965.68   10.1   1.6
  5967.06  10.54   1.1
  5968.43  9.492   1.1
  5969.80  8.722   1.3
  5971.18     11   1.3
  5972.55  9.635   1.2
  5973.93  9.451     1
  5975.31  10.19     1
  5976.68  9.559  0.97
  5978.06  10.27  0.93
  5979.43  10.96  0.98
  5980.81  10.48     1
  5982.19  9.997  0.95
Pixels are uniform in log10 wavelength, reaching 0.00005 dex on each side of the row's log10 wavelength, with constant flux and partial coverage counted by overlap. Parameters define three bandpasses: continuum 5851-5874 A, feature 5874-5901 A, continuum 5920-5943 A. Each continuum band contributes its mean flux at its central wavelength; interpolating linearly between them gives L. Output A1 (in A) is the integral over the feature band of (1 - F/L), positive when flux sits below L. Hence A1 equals 1.9 A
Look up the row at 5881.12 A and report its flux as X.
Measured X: 10.16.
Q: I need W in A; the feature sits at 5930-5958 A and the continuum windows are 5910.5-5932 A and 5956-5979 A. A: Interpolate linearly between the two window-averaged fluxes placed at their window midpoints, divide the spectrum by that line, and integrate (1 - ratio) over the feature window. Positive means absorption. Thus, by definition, 0.6 A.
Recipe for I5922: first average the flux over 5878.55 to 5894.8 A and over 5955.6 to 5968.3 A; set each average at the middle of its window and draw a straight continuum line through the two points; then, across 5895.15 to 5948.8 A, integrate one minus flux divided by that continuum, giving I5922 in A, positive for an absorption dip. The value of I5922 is -2.5 A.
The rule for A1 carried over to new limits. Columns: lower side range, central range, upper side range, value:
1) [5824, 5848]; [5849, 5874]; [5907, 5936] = 0.0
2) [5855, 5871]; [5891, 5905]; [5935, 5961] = 0.4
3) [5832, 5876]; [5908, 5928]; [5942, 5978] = -1.0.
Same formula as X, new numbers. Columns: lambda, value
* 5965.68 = 10.1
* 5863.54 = 10.67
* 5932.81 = 11.51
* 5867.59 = 10.32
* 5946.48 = 9.818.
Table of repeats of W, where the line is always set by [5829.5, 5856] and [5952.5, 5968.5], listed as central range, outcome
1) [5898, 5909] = -0.20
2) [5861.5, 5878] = -0.33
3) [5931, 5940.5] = 0.03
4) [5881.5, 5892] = 0.71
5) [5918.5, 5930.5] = -0.08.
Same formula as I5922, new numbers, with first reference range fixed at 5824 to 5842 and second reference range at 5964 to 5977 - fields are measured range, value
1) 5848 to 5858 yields 0.24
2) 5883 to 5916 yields 1.17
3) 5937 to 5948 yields -0.26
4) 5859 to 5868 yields 0.07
